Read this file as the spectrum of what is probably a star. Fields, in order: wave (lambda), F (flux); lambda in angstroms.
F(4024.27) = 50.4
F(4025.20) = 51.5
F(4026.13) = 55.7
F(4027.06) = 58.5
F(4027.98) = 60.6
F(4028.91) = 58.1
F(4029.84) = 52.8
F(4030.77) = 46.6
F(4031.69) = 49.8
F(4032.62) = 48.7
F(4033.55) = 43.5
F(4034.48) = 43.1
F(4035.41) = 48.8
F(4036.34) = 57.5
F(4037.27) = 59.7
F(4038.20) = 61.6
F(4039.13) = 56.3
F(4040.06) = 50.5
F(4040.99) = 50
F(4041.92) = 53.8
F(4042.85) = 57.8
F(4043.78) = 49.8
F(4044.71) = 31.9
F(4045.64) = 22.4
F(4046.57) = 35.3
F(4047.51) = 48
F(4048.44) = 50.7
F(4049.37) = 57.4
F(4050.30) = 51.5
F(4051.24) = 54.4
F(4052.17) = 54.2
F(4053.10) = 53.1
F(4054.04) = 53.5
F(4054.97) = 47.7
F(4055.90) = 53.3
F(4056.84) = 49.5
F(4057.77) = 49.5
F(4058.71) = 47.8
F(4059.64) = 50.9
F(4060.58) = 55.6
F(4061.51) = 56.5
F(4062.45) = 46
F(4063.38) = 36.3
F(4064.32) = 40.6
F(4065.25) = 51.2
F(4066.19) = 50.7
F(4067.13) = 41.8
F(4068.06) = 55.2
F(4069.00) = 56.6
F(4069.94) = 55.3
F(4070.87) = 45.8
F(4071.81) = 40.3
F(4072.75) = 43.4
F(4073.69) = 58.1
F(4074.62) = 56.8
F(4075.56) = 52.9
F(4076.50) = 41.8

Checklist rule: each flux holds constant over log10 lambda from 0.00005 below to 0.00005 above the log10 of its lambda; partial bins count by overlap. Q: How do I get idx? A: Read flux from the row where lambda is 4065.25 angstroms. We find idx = 51.2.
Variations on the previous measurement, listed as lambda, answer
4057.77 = 49.5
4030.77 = 46.6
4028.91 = 58.1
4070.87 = 45.8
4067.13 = 41.8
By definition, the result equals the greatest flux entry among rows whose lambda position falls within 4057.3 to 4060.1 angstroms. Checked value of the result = 50.9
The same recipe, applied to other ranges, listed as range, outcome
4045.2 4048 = 48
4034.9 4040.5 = 61.6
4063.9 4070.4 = 56.6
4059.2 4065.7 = 56.5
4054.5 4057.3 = 53.3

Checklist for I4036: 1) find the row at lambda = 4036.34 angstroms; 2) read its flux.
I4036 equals 57.5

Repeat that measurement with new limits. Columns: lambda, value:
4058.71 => 47.8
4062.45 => 46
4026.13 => 55.7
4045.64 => 22.4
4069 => 56.6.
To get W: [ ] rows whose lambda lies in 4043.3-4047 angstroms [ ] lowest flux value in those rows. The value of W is 22.4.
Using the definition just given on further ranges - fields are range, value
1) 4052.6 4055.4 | 47.7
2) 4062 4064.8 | 36.3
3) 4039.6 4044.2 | 49.8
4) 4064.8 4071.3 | 41.8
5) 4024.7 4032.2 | 46.6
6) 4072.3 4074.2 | 43.4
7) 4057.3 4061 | 47.8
